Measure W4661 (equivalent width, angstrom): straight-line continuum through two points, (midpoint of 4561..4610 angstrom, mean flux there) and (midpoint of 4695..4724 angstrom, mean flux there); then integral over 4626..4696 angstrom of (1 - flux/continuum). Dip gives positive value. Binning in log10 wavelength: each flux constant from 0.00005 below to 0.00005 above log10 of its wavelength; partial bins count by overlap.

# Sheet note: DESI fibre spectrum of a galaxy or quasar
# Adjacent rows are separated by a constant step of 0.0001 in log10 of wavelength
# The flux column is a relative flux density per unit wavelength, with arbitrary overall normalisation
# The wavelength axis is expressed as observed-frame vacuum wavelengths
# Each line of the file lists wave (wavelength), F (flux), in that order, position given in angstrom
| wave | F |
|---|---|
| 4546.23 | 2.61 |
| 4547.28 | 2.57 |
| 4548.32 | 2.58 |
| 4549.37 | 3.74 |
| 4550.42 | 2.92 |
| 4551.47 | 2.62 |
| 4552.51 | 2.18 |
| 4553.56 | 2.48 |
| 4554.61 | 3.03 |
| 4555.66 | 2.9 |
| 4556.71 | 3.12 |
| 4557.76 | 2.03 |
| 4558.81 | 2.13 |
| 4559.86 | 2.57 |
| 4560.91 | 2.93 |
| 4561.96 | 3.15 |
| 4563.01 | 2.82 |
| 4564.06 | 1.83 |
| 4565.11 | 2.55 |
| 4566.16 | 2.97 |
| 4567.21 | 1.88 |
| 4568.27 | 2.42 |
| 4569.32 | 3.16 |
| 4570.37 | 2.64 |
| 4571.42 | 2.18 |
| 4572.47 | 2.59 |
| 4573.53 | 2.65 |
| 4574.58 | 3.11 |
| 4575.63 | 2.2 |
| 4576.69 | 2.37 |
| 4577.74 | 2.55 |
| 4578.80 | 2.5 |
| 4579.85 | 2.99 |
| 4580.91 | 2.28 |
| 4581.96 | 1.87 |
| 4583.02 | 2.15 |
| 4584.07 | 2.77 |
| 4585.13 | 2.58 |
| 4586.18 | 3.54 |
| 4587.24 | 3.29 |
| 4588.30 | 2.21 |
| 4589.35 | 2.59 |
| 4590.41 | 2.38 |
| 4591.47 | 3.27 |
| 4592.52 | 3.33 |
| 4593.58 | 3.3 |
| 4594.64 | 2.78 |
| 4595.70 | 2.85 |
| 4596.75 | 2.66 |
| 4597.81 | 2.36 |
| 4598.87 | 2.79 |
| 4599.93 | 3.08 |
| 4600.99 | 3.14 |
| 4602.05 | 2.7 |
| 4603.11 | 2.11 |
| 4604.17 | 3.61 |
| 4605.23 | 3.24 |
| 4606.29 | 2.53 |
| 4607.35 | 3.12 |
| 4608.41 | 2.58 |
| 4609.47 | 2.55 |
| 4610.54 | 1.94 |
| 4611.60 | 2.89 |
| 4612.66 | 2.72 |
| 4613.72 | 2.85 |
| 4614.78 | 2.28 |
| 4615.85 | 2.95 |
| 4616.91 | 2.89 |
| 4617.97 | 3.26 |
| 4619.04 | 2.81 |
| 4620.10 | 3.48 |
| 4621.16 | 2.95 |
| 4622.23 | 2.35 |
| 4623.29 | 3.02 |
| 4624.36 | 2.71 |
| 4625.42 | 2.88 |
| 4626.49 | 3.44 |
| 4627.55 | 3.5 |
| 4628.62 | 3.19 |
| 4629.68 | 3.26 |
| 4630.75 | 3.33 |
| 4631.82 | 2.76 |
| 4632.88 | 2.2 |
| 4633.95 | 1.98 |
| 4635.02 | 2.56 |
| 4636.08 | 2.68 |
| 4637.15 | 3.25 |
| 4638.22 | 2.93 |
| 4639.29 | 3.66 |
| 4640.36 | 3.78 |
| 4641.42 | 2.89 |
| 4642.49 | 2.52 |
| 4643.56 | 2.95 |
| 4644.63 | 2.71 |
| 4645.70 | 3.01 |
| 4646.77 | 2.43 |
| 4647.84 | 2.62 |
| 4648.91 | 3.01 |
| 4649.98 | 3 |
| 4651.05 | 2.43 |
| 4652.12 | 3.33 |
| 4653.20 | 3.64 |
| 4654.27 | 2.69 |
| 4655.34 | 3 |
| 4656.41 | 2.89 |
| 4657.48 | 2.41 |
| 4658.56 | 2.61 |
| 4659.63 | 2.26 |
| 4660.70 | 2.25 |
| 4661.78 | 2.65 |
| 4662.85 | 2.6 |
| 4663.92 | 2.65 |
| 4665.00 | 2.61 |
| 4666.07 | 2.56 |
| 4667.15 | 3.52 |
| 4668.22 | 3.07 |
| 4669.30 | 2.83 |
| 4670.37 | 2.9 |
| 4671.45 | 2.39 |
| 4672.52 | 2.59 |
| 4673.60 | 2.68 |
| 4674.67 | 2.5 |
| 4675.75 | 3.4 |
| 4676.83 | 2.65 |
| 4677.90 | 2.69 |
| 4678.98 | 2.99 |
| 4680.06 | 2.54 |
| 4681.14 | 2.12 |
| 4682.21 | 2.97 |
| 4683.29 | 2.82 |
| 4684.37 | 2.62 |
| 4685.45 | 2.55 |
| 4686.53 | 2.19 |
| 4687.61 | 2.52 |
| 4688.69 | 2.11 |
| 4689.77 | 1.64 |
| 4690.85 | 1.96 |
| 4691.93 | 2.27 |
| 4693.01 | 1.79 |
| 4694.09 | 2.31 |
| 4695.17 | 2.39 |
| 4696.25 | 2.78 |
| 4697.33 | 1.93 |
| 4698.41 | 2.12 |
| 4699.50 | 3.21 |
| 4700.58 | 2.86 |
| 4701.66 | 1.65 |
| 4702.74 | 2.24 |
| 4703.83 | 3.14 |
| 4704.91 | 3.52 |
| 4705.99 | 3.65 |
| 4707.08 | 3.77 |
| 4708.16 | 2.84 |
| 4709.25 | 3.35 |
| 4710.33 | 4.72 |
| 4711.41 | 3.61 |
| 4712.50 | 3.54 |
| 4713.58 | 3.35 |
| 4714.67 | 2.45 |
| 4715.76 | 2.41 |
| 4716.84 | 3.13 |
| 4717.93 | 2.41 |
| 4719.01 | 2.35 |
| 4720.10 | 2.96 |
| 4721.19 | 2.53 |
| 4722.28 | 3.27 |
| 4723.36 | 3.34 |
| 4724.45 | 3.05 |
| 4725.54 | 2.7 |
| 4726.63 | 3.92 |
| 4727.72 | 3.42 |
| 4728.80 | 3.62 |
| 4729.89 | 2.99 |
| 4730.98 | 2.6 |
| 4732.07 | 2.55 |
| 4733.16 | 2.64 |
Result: 3.1 angstrom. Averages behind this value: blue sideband 2.7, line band 2.73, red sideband 2.95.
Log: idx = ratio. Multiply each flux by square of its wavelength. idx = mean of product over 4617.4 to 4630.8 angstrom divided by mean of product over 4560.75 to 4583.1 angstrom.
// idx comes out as 1.24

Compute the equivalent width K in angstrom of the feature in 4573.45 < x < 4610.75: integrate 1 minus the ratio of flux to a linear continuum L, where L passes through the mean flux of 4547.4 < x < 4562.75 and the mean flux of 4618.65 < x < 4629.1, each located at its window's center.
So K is 2.2 angstrom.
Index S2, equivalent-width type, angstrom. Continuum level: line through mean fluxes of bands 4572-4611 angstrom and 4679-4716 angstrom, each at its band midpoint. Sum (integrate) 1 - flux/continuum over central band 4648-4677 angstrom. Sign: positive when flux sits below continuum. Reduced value -0.7 angstrom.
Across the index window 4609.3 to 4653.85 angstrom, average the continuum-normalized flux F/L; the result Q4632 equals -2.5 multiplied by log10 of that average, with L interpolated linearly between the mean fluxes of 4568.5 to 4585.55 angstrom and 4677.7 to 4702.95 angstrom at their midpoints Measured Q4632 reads -0.18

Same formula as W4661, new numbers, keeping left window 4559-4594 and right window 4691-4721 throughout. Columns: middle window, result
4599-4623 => -1.11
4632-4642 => -0.52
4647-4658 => -0.54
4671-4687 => 0.81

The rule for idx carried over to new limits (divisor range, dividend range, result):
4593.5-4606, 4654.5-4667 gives 0.94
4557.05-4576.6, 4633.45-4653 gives 1.17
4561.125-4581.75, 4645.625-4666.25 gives 1.10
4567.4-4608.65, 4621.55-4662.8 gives 1.07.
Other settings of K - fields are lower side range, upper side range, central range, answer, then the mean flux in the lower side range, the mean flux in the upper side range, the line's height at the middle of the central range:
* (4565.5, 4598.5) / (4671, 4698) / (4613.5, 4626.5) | -1.6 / 2.66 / 2.46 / 2.58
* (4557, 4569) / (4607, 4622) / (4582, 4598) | -0.8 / 2.5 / 2.79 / 2.65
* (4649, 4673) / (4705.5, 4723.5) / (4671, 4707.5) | 4.9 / 2.77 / 3.15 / 2.97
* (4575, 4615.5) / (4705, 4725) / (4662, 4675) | 1.1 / 2.71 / 3.16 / 2.99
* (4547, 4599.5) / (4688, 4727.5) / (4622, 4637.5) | -0.8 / 2.67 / 2.82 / 2.73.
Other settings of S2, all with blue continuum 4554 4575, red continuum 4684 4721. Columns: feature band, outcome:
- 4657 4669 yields 0.1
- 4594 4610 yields -0.9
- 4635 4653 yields -1.8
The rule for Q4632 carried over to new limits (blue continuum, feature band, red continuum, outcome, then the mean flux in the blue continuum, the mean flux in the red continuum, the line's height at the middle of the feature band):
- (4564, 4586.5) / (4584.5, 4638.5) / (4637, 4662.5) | -0.062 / 2.54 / 2.86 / 2.7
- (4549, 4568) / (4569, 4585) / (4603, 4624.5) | 0.073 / 2.65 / 2.82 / 2.7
